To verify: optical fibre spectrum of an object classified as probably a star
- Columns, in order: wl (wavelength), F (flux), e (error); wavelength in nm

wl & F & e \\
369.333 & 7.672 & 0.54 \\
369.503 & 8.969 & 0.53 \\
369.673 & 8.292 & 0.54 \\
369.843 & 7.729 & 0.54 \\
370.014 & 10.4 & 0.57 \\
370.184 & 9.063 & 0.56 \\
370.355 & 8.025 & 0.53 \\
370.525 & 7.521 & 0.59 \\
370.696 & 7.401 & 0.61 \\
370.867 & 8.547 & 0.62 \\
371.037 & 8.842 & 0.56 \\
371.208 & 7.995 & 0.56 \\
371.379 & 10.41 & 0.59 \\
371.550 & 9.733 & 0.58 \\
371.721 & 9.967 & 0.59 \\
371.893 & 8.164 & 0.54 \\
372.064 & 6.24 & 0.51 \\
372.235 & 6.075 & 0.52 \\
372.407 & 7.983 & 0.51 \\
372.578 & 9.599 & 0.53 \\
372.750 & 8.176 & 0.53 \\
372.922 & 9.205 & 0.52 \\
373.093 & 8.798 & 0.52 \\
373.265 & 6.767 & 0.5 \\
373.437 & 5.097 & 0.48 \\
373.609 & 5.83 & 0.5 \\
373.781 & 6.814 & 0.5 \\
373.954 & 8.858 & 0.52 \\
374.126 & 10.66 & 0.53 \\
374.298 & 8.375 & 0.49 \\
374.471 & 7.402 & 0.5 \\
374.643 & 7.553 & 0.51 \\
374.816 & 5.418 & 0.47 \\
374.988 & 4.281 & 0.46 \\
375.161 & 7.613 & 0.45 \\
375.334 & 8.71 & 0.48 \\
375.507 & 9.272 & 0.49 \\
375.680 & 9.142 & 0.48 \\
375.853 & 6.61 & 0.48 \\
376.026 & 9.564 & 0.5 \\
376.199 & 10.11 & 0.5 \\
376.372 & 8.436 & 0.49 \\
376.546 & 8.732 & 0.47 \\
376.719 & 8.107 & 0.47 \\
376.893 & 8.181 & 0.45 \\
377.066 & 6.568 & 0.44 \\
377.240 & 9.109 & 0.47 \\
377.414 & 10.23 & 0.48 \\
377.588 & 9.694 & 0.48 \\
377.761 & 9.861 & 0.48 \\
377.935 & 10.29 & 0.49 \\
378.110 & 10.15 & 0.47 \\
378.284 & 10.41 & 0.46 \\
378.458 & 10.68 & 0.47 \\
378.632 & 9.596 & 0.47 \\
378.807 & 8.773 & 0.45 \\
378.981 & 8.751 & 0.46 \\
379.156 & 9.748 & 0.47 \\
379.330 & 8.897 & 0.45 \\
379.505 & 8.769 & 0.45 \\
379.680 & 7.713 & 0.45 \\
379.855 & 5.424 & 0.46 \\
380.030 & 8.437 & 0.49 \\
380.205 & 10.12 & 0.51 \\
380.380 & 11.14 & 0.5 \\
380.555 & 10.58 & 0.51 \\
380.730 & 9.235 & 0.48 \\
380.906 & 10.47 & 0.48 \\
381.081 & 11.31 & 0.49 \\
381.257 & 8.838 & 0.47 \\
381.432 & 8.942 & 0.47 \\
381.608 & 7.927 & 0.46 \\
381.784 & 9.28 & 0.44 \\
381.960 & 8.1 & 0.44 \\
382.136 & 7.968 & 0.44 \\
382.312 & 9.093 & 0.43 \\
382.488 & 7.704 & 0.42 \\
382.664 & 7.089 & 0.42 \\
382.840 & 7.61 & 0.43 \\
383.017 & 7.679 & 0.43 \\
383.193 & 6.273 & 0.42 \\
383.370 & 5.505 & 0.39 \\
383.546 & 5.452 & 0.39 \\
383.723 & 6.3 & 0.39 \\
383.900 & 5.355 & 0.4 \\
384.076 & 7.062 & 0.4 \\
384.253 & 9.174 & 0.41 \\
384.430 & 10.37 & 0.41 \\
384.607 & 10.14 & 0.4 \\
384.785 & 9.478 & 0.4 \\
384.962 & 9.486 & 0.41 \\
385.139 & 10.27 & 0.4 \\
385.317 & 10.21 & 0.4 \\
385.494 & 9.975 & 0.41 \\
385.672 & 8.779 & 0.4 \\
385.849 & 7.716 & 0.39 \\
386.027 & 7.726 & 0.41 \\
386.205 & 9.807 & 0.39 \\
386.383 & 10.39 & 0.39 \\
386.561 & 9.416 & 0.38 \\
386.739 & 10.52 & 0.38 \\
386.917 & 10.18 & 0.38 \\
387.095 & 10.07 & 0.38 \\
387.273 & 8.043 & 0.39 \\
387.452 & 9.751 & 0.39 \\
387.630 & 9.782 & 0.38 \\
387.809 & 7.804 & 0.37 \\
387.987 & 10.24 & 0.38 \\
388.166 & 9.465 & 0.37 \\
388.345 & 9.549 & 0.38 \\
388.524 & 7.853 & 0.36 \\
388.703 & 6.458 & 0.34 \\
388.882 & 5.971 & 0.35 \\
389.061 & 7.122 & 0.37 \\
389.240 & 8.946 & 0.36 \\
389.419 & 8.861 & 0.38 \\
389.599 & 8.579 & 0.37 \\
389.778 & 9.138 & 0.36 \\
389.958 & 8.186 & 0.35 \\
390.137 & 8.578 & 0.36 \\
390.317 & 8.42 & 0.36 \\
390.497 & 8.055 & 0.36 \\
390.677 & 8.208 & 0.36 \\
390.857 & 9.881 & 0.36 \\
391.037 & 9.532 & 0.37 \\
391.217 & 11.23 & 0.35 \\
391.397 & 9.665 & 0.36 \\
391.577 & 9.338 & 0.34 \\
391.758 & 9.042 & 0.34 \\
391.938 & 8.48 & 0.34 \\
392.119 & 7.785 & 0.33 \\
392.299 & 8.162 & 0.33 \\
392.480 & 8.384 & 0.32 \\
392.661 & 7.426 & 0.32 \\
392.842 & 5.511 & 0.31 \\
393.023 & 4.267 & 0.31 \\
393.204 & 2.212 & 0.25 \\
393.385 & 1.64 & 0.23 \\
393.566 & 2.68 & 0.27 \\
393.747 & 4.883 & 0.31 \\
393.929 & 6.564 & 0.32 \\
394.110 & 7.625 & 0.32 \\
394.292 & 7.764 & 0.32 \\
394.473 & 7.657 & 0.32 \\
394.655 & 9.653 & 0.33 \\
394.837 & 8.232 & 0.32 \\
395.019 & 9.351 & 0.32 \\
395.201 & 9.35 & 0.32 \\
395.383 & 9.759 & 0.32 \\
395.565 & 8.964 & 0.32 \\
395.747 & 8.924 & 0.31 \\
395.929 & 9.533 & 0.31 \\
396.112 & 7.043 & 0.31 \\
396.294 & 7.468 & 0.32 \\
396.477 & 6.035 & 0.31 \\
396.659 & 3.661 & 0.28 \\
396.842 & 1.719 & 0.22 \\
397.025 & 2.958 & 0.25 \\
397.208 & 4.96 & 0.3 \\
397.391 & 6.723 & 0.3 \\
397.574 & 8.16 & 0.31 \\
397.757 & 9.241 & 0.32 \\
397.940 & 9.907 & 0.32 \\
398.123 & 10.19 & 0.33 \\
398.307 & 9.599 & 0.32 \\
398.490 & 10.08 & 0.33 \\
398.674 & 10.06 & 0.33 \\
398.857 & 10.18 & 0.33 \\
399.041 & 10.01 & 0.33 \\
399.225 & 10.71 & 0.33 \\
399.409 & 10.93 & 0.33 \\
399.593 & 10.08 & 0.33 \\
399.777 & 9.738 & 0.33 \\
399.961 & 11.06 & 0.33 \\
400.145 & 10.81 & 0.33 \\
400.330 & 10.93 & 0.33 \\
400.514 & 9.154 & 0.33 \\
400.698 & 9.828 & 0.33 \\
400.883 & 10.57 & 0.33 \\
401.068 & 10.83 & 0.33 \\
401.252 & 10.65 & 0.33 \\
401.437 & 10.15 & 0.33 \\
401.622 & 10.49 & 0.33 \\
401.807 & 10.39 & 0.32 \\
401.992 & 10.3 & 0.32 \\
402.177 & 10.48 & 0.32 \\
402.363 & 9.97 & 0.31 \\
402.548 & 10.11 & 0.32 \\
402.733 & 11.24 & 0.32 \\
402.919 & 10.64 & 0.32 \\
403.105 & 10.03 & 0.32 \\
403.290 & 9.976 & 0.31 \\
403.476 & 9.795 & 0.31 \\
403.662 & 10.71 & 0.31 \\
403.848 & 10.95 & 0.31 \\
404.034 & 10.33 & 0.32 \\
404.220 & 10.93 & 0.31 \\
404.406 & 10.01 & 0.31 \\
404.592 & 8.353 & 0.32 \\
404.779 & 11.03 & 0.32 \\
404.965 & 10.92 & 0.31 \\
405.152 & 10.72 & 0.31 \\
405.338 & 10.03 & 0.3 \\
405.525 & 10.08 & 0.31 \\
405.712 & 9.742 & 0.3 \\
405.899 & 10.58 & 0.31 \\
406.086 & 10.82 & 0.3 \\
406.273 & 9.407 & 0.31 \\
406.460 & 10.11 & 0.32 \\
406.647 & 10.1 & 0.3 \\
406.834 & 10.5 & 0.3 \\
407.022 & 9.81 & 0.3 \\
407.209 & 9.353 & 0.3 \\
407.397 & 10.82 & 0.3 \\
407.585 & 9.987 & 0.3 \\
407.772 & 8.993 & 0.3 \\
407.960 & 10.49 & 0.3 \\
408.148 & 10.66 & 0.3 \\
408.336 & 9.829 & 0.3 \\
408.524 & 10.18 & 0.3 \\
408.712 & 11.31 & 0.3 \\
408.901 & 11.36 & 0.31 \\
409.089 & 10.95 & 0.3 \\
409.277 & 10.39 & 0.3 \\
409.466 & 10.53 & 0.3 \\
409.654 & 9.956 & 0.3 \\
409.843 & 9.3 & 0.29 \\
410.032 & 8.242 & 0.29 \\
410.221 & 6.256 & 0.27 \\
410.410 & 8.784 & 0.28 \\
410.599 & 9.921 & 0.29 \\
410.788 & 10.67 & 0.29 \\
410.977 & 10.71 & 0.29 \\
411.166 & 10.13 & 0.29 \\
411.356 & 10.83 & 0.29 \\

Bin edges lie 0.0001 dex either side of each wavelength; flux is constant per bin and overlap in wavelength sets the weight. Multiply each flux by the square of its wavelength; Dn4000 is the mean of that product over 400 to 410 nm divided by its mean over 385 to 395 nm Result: 1.4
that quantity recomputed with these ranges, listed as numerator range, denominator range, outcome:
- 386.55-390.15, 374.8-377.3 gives 1.16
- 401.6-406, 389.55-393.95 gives 1.48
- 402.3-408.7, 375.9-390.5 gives 1.30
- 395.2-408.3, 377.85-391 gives 1.19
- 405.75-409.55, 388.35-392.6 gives 1.32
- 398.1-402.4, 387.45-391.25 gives 1.26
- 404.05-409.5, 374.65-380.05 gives 1.39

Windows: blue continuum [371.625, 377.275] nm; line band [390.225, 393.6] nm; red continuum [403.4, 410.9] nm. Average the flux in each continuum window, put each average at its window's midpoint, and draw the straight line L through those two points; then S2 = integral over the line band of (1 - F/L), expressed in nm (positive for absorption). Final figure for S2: 0.60 nm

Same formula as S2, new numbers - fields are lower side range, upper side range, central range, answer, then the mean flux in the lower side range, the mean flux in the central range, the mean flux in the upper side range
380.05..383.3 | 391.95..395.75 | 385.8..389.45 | -0.425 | 8.82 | 8.85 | 6.98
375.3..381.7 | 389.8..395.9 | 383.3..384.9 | 0.167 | 9.15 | 7.71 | 7.77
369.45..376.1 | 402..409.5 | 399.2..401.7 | -0.119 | 8.07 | 10.4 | 10.3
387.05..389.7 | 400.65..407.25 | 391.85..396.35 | 0.991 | 8.54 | 7.17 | 10.3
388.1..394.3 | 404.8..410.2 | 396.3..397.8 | 0.543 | 7.57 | 5.43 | 10.1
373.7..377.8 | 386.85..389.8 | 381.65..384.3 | 0.379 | 8.29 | 7.29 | 8.67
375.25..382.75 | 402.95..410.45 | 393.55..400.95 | 0.994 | 9.02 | 8.42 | 10.1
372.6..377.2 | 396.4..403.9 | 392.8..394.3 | 0.731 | 7.89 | 4.61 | 9.37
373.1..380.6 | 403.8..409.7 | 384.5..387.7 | -0.169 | 8.52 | 9.54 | 10.3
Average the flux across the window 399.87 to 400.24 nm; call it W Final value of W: 10.9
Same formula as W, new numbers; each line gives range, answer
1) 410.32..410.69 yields 9.36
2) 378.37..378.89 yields 9.69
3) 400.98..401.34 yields 10.8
